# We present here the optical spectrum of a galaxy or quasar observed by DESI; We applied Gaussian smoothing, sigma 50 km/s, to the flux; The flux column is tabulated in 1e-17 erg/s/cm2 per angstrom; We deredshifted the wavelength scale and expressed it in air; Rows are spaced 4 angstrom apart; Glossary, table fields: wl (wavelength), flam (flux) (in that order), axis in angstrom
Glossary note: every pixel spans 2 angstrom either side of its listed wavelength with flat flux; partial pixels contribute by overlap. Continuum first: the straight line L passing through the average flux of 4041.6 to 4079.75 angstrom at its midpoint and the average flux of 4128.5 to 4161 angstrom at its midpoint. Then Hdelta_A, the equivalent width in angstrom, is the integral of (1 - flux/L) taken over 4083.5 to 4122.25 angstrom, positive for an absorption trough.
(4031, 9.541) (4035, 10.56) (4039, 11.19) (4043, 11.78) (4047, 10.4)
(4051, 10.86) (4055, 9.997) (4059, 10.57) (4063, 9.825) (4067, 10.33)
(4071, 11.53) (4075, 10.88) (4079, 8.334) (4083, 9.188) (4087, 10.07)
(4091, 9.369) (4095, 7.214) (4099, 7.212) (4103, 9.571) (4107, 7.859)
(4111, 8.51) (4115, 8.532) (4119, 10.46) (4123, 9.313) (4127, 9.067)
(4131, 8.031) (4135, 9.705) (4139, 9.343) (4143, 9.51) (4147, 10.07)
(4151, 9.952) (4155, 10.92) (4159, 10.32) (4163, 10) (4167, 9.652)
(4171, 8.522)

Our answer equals 5.0 angstrom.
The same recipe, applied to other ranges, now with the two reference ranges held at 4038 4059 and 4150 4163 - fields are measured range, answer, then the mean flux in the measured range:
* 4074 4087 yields 1.49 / 9.45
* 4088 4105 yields 3.47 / 8.44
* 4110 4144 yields 4.26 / 9.17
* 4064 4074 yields -0.09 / 10.8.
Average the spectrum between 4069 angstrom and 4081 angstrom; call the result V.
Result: 10.2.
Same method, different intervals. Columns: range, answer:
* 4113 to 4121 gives 9.5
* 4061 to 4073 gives 10.6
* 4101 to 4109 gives 8.71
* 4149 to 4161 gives 10.4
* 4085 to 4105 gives 8.69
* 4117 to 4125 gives 9.89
